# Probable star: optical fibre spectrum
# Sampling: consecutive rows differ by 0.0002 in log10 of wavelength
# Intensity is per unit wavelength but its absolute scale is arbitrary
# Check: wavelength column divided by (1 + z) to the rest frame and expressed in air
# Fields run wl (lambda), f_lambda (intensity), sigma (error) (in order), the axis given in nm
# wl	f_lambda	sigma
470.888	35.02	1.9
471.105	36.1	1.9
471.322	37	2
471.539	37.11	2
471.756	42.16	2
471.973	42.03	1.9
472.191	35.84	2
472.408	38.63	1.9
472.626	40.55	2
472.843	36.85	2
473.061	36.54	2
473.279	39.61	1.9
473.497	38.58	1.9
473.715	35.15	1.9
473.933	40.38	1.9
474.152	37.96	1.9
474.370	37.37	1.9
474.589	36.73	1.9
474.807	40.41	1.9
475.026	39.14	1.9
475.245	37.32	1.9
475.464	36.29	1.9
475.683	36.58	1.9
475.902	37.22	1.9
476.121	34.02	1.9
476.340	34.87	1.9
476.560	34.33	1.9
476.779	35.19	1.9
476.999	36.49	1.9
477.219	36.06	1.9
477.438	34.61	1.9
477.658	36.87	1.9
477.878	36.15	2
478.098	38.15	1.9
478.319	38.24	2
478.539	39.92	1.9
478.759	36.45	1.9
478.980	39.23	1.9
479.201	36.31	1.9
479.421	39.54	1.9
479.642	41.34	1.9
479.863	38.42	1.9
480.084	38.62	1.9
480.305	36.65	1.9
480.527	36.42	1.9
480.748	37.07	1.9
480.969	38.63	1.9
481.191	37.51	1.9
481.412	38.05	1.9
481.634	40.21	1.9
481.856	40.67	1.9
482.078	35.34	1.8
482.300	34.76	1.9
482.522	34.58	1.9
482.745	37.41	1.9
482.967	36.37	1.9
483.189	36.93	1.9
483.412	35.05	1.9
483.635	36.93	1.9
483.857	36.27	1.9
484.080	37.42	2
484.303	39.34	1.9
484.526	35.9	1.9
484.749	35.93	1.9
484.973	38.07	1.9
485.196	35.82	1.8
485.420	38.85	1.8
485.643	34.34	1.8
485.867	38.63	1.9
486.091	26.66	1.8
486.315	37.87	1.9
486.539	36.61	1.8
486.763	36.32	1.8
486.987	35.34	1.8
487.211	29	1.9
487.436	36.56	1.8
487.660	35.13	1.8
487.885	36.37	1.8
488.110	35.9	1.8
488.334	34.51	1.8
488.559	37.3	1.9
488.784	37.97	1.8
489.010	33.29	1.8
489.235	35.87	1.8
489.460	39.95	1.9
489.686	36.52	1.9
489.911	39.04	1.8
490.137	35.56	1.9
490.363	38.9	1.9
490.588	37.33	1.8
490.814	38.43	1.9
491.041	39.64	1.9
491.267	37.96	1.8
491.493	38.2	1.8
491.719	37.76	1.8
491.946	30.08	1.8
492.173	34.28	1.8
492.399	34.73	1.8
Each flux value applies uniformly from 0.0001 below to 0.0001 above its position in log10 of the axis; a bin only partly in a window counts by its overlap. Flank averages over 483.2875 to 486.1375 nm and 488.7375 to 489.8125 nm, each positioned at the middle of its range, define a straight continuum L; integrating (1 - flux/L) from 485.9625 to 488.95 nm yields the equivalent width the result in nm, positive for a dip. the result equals 0.12 nm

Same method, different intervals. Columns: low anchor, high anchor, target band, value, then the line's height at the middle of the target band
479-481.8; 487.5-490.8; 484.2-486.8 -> 0.09 nm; 37.4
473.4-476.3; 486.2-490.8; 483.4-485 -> -0.01 nm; 36.7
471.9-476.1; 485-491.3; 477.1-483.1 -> -0.05 nm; 37.2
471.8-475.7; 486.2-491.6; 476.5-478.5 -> 0.07 nm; 37.8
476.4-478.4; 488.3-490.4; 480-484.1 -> -0.07 nm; 36.4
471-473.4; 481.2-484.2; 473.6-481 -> 0.08 nm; 37.7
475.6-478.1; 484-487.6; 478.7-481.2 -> -0.16 nm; 35.8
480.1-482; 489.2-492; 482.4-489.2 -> 0.35 nm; 37.8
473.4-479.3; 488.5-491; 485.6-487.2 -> 0.11 nm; 37.3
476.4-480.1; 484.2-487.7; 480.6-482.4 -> -0.06 nm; 36.6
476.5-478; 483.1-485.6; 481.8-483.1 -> 0.01 nm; 36.6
